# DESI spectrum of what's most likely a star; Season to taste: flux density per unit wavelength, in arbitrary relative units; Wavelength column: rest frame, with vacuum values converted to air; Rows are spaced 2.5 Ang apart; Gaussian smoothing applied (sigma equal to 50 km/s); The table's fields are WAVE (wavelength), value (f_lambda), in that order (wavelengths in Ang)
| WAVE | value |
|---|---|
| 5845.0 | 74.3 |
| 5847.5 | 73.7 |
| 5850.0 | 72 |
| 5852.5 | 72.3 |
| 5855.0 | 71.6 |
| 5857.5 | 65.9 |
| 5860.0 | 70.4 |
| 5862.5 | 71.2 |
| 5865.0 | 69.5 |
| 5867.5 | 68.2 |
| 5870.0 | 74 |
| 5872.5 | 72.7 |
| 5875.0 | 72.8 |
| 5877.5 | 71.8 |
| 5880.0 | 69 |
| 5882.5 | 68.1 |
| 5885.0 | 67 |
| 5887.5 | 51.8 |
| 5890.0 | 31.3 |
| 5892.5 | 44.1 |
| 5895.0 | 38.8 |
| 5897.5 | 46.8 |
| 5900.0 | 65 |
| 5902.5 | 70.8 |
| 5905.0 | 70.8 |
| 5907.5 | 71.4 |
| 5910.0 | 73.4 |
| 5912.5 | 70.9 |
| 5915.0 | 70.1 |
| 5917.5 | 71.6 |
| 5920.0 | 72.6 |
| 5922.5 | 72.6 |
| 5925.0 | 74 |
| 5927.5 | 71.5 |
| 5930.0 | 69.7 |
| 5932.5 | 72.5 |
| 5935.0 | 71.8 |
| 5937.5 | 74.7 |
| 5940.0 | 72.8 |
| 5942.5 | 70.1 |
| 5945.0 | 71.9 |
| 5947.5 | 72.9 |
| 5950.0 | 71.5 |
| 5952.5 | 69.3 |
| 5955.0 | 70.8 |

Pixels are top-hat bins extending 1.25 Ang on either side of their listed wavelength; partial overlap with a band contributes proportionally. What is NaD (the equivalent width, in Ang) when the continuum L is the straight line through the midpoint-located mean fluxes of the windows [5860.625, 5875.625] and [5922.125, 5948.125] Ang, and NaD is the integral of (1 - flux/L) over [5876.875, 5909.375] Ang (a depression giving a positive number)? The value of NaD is 5.7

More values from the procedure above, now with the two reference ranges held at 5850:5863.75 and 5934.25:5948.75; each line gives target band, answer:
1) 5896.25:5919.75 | 1.2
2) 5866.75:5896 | 4.2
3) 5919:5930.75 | 0.0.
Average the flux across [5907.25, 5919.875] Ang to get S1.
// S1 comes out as 71.6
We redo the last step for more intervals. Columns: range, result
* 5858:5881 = 70.9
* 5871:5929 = 64.8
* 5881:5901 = 51.7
